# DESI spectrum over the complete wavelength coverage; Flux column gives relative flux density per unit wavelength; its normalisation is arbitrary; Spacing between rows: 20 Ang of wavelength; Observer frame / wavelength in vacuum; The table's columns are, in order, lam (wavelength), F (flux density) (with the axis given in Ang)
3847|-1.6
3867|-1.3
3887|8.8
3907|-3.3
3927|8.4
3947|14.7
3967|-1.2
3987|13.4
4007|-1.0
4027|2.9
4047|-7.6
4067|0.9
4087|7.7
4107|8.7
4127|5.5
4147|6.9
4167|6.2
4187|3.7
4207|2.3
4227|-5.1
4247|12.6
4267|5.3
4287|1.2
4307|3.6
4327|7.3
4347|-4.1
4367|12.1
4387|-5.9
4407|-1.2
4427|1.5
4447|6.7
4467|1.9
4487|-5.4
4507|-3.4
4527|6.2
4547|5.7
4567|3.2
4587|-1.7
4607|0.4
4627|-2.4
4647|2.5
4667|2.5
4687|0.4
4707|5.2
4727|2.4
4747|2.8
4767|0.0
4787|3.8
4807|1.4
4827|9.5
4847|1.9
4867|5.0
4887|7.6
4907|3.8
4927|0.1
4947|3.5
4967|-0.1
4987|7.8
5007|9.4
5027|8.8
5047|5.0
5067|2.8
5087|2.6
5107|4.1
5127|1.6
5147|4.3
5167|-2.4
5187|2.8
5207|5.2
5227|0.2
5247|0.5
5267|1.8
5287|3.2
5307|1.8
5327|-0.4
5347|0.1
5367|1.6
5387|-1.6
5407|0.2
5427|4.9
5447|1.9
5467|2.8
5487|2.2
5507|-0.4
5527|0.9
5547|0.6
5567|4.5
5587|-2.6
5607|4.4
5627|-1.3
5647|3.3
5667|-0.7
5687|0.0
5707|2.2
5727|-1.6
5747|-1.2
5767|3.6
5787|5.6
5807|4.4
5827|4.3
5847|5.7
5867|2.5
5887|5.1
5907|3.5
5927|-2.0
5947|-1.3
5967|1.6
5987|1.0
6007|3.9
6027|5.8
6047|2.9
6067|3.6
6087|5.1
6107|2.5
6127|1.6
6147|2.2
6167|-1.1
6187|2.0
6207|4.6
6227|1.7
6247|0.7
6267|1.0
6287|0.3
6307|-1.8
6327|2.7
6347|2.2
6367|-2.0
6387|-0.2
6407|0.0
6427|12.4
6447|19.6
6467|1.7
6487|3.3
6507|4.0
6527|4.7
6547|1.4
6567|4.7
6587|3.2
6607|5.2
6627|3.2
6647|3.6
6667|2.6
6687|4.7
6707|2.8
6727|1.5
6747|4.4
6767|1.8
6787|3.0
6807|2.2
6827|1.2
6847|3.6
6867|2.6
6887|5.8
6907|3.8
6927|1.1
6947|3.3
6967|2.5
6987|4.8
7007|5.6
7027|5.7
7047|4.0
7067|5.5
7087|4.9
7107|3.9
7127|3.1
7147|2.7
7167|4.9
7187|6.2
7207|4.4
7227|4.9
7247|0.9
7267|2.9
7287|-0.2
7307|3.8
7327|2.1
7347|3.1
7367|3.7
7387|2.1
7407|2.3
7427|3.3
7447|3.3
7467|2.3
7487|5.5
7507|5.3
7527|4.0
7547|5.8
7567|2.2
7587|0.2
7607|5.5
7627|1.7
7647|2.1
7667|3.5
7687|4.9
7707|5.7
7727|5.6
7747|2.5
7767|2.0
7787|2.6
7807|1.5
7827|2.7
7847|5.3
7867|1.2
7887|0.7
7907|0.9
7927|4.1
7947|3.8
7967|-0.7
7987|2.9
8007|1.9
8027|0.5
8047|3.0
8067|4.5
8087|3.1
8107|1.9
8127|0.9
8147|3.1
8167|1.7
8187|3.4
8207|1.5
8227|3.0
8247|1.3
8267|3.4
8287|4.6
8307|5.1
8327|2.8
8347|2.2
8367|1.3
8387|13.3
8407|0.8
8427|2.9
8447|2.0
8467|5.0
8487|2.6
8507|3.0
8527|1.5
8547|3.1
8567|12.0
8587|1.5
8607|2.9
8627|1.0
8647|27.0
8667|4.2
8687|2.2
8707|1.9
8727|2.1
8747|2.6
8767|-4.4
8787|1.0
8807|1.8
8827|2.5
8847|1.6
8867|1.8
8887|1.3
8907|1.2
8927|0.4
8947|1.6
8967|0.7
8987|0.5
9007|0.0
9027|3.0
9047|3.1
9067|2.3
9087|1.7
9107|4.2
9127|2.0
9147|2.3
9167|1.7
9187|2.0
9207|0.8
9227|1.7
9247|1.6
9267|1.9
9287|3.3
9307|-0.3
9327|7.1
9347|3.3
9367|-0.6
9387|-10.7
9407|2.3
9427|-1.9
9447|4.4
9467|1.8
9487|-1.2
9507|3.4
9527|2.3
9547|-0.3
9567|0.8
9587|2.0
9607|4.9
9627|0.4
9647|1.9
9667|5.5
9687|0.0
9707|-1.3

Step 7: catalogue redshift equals 0.726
